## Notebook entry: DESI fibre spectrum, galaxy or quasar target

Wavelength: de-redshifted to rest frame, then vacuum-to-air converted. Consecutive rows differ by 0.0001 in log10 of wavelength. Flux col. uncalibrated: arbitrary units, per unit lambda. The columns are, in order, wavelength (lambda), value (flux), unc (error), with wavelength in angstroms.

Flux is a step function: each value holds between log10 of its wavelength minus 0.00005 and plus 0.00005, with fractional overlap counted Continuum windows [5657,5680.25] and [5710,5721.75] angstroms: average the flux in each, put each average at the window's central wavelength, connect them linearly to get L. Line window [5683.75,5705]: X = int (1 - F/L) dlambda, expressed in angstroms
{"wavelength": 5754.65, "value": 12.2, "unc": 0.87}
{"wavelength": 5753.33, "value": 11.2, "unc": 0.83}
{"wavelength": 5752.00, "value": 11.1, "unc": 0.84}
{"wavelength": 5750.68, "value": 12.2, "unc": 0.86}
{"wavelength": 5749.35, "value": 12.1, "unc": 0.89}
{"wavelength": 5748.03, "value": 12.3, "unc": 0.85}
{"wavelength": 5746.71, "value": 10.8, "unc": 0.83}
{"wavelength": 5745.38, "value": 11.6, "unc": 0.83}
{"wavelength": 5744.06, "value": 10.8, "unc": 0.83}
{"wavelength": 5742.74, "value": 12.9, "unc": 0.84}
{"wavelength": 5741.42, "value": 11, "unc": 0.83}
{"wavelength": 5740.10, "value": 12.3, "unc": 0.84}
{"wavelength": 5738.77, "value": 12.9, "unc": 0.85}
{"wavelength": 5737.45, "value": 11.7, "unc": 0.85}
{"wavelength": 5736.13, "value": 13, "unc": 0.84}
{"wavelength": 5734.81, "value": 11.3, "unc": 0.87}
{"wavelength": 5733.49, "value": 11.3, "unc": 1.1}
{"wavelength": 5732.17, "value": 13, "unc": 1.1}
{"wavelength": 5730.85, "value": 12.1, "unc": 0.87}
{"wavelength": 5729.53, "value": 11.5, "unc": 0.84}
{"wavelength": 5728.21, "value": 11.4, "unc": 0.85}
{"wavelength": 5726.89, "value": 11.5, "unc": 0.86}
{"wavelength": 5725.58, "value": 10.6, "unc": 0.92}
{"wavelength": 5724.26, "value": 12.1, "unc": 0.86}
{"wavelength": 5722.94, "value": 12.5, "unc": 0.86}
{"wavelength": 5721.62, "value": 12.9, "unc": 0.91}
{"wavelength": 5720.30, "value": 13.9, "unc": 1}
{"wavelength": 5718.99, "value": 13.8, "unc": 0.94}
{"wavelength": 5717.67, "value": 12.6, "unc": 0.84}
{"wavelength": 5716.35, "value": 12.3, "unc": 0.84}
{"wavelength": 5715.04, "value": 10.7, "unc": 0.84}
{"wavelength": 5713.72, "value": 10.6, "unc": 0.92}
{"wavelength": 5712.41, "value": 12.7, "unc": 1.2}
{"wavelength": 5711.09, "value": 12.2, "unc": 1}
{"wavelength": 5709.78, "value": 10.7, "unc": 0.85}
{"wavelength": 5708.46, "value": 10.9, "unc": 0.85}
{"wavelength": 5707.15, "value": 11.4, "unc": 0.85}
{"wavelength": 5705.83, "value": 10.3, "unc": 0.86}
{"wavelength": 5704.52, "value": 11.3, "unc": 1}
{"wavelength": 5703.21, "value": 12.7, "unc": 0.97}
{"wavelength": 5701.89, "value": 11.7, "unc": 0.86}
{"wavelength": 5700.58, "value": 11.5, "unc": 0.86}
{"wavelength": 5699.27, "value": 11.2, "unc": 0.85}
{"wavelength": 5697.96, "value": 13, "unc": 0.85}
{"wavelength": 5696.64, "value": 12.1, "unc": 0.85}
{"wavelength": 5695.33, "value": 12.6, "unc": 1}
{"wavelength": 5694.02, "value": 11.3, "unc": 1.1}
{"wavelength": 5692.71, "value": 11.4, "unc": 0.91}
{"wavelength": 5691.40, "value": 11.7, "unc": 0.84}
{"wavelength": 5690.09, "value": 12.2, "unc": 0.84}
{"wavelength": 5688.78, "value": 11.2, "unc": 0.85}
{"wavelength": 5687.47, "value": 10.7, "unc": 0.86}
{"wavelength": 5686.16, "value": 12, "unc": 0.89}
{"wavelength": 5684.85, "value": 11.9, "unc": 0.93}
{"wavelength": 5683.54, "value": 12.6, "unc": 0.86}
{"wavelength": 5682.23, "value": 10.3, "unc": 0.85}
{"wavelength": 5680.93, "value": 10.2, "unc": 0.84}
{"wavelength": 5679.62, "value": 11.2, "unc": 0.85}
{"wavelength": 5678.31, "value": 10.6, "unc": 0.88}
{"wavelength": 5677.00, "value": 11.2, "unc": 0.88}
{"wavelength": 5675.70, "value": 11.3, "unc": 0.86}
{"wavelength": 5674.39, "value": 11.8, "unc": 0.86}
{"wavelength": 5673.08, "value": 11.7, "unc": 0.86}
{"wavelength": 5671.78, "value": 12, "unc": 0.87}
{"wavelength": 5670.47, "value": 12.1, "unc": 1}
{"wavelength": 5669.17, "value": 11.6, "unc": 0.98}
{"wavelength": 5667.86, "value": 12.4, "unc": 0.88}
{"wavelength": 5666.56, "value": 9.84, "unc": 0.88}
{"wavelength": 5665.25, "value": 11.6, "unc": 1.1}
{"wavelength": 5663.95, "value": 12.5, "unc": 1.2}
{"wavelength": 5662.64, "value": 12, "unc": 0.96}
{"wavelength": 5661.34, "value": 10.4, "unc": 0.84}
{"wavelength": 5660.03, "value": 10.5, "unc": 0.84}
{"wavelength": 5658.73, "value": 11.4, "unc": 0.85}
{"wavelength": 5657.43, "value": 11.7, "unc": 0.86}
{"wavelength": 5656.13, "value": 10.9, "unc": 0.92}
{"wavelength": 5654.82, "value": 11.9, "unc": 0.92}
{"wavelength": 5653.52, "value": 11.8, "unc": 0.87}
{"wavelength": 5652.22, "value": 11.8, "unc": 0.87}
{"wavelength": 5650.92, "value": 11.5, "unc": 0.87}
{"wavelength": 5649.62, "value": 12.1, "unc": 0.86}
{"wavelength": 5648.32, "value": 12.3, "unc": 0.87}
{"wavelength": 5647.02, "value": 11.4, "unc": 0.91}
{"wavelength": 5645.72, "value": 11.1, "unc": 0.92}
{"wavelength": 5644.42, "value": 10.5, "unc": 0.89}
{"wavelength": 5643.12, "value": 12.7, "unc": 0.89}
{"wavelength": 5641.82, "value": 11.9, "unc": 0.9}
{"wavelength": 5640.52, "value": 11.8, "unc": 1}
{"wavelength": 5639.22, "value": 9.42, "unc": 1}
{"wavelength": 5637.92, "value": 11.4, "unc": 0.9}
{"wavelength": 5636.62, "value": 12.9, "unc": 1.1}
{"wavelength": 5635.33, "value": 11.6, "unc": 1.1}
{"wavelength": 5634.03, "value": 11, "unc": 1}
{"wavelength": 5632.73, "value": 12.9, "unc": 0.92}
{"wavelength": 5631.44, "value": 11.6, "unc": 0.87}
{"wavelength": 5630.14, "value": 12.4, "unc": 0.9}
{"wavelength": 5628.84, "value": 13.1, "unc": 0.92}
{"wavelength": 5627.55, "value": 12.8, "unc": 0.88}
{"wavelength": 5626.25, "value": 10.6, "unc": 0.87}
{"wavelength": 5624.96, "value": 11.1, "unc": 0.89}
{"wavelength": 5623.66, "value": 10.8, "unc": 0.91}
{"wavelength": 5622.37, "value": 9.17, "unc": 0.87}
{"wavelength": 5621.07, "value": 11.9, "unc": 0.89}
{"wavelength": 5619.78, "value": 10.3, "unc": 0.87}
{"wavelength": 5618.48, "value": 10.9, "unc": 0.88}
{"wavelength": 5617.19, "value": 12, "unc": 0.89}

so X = 0.21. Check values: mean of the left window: 11.4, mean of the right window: 12.3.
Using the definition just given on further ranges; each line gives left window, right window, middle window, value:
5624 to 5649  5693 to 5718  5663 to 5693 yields 0.48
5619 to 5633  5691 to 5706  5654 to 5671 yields 0.26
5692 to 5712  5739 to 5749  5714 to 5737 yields -0.84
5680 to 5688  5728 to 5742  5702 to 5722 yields -0.42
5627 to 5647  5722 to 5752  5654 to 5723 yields 1.01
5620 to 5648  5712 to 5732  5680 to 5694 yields 0.54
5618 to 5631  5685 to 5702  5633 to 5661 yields -0.15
